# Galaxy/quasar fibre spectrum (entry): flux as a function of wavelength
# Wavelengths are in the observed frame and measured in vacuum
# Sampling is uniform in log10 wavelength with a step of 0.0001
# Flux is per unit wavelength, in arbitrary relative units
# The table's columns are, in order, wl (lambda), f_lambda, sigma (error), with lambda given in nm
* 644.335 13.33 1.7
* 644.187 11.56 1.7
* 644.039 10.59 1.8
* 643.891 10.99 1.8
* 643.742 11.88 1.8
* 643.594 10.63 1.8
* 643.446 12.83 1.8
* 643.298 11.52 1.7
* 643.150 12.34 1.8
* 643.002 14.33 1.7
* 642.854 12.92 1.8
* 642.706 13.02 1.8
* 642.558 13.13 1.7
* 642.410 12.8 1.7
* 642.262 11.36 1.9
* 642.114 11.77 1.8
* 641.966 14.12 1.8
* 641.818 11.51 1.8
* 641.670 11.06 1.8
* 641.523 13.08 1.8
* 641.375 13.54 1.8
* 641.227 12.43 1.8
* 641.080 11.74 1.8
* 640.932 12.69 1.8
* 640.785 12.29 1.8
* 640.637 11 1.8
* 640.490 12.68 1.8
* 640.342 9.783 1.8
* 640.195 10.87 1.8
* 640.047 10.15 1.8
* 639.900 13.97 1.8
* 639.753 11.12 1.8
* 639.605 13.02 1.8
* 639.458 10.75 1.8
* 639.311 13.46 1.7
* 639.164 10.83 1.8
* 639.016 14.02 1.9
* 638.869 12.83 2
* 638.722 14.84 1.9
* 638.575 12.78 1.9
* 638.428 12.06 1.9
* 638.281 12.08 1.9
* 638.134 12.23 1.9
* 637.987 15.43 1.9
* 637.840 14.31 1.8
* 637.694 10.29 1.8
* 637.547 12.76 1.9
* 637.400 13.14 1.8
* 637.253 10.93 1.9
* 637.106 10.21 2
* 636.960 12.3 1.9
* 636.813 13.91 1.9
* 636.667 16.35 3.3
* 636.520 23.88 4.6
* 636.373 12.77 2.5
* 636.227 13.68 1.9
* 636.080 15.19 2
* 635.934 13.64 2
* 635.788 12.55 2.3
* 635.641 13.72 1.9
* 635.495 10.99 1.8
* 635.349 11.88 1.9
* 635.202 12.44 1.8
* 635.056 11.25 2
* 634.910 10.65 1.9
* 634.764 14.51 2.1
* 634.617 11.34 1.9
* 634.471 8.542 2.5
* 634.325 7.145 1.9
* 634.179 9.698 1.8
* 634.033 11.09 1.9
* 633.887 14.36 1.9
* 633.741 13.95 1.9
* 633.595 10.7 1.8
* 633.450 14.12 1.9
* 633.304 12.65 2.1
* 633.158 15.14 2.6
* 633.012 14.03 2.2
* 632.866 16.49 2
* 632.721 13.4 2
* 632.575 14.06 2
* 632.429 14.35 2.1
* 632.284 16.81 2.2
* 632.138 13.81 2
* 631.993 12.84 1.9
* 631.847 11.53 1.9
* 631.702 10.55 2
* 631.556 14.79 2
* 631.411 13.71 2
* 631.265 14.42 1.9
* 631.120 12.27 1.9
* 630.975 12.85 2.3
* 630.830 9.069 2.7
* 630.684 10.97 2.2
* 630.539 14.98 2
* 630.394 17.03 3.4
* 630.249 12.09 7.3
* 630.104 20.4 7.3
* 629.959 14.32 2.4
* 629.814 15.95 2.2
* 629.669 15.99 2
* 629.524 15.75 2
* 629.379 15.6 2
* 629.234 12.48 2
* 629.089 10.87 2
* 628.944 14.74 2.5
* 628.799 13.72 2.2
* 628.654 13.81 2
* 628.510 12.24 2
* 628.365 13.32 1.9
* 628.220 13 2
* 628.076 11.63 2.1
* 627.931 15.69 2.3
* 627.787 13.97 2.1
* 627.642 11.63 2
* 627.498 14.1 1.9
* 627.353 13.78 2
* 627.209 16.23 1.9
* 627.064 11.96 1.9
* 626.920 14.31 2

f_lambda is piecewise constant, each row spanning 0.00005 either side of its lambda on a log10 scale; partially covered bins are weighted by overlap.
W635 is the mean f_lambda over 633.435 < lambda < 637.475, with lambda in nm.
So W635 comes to 12.7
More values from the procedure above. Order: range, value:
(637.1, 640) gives 12.6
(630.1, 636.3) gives 12.9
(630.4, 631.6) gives 13.1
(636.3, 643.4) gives 12.7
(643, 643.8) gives 12.1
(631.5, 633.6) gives 13.8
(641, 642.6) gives 12.4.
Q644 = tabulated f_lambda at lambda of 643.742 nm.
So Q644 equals 11.88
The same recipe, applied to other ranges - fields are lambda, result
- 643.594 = 10.63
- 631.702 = 10.55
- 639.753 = 11.12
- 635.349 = 11.88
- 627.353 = 13.78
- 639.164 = 10.83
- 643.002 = 14.33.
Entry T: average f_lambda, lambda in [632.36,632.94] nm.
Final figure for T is 14.6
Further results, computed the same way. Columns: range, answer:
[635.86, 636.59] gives 15.8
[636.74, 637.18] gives 12.2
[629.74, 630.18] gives 16.9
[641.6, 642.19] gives 12.1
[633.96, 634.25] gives 10.4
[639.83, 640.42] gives 11.2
